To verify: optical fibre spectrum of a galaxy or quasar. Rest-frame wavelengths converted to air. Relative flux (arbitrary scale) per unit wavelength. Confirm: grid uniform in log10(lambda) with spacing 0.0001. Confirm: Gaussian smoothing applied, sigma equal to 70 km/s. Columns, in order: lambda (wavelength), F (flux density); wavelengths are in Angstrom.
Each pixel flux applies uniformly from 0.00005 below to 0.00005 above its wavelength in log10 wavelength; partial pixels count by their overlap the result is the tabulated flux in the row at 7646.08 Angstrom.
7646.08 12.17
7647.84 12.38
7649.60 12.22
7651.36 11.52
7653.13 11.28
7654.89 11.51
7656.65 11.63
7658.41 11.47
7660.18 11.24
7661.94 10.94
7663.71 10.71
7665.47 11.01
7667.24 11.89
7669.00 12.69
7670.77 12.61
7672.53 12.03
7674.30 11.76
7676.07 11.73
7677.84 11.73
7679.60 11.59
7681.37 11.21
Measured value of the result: 12.17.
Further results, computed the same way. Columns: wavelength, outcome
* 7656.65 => 11.63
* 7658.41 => 11.47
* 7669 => 12.69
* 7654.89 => 11.51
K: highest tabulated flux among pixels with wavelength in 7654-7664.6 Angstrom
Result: 11.63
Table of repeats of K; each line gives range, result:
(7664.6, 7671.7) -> 12.69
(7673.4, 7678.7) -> 11.76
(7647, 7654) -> 12.38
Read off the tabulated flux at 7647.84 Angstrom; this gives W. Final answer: 12.38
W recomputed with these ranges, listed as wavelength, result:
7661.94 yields 10.94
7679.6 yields 11.59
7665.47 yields 11.01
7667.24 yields 11.89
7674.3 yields 11.76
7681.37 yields 11.21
